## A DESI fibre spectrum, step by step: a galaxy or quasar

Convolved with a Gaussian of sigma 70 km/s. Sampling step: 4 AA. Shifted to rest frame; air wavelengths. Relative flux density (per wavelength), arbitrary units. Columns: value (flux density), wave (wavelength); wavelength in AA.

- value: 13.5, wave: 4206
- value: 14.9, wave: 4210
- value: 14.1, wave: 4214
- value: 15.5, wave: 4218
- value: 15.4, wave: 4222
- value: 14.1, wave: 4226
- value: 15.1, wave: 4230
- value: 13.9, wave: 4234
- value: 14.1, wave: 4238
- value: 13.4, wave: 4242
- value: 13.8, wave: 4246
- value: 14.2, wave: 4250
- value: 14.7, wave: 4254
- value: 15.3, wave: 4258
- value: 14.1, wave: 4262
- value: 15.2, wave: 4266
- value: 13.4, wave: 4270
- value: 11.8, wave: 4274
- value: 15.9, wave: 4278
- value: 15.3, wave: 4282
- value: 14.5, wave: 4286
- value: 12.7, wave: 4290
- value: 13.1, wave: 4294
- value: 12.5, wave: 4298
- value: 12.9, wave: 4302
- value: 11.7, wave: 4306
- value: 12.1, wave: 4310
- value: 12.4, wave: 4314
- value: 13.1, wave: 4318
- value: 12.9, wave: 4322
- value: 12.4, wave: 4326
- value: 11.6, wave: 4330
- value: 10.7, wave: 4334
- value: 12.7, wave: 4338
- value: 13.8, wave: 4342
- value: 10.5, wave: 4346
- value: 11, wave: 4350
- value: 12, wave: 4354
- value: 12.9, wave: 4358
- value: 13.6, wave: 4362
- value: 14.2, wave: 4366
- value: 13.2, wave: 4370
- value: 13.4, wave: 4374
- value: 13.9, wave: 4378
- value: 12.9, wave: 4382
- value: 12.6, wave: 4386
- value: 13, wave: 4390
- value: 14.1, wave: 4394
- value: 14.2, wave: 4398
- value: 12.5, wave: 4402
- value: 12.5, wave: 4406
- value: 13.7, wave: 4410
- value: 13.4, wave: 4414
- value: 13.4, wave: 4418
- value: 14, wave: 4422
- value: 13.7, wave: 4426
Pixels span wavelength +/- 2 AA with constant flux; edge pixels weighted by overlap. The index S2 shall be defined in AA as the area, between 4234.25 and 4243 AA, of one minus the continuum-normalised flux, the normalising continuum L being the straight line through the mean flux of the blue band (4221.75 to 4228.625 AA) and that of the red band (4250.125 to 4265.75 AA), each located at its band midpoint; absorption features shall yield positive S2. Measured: 0.5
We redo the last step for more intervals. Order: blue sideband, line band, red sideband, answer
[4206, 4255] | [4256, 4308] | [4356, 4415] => 1.2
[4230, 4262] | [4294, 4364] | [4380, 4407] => 6.8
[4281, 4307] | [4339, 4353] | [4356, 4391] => 1.5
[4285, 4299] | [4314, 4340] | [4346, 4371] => 1.3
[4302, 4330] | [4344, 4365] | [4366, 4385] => 1.5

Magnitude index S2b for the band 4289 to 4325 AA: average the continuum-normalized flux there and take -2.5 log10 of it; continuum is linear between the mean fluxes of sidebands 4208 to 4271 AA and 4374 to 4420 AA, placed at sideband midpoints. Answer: 0.11 mag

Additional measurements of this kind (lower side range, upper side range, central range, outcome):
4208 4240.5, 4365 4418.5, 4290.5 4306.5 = 0.115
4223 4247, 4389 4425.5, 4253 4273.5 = -0.024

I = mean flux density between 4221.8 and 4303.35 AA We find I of 14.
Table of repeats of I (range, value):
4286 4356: 12.3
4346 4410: 13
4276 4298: 14.1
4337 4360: 12.1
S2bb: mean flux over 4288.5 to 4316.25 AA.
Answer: 12.5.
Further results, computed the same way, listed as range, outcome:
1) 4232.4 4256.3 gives 14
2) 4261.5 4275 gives 13.7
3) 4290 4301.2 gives 12.8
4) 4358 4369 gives 13.7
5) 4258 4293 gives 14.2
